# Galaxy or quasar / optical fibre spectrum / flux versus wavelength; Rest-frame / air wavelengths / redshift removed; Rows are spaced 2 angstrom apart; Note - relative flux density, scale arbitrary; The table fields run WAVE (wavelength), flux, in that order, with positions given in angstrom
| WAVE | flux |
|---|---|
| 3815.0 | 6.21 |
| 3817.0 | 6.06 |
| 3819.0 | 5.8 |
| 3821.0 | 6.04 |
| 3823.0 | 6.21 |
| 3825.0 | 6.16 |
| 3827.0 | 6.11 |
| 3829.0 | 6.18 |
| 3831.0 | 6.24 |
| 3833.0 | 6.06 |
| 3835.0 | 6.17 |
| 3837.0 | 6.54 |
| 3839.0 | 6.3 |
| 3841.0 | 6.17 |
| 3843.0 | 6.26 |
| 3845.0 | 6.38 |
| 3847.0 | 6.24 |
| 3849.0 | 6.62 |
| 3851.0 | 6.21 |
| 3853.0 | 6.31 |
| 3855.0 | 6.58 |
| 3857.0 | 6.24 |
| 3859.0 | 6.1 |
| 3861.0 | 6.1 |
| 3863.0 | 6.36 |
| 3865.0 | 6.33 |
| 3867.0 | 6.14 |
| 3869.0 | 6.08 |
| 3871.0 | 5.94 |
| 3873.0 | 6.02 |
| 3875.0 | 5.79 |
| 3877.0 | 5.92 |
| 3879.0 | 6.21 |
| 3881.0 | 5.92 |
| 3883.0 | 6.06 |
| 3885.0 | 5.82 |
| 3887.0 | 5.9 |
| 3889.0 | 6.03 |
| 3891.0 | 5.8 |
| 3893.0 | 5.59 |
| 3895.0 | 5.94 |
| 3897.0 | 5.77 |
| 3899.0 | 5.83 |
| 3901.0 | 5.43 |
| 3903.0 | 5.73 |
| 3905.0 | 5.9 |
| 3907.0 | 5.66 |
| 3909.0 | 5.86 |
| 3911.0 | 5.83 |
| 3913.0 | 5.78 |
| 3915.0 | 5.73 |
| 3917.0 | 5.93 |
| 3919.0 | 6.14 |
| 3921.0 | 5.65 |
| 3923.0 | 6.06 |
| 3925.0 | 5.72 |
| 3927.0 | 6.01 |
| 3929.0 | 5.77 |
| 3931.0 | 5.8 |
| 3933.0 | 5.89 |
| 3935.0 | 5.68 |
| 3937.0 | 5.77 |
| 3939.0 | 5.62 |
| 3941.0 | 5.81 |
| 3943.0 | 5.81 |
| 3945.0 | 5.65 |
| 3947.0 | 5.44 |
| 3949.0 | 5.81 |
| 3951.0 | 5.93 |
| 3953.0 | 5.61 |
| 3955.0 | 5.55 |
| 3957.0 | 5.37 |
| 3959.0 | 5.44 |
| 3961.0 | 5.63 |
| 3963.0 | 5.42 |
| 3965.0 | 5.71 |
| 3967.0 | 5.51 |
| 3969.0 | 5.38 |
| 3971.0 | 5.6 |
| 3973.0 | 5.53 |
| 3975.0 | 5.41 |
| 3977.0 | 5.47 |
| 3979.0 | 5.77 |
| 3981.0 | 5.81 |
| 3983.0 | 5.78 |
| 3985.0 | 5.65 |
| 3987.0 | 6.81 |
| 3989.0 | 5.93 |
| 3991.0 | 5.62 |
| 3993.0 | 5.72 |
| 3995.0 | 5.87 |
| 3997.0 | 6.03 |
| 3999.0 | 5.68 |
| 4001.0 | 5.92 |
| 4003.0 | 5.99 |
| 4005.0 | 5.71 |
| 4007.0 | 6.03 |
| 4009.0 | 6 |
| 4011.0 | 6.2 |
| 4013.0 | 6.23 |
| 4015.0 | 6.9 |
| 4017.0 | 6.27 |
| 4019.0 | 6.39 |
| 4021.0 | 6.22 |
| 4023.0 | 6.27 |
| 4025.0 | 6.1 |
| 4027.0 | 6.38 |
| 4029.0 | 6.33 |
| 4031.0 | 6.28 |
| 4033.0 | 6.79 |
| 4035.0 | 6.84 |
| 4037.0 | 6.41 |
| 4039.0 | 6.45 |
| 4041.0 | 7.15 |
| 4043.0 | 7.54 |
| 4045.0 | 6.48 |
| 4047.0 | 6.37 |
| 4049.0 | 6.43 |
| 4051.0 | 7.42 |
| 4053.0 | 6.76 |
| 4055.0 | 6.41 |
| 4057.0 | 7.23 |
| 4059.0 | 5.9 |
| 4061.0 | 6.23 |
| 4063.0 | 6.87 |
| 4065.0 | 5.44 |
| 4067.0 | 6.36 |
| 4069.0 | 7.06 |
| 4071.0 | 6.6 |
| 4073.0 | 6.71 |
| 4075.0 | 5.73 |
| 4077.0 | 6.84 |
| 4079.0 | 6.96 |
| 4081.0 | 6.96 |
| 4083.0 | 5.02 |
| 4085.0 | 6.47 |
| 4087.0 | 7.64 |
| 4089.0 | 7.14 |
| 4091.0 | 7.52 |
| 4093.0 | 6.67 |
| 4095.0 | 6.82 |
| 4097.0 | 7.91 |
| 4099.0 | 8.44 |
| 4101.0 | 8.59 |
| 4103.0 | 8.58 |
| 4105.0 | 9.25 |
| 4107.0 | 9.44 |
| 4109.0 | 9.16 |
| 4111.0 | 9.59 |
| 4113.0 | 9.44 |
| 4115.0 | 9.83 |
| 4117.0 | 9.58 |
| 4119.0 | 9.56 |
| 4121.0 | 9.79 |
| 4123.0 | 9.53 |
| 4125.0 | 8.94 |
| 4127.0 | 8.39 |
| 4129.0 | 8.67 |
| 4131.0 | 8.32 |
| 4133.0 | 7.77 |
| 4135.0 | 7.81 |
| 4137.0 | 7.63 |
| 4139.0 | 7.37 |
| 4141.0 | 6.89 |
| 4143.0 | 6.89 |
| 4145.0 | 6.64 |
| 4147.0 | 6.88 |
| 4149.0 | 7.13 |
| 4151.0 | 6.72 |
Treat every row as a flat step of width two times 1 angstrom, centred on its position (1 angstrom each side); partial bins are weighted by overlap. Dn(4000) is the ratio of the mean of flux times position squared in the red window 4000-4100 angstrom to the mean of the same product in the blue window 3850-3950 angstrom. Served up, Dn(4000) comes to 1.20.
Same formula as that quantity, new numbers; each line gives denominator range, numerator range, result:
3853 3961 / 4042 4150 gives 1.42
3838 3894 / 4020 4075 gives 1.17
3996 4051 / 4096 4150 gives 1.39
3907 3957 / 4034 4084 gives 1.21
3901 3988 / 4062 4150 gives 1.47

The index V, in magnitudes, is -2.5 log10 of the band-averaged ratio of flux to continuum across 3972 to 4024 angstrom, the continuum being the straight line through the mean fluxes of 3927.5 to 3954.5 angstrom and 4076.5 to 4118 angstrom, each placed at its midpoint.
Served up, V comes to 0.10 mag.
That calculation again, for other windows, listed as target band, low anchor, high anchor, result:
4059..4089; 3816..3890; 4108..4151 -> 0.21 mag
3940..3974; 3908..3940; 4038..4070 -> 0.08 mag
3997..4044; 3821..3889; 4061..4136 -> 0.15 mag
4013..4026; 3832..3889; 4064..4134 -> 0.16 mag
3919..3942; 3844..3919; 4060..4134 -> 0.11 mag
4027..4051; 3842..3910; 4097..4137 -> 0.20 mag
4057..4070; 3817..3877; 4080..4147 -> 0.21 mag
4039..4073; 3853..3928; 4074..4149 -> 0.12 mag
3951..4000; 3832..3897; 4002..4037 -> 0.10 mag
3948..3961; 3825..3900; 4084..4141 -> 0.23 mag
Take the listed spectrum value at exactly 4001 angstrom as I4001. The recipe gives 5.92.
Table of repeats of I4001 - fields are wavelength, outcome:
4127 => 8.39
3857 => 6.24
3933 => 5.89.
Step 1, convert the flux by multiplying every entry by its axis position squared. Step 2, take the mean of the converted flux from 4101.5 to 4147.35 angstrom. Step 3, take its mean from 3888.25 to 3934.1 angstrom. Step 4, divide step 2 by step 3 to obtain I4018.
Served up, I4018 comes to 1.63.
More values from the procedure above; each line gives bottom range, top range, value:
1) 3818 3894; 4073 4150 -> 1.47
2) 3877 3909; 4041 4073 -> 1.23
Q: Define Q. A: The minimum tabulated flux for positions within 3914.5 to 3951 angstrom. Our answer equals 5.44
